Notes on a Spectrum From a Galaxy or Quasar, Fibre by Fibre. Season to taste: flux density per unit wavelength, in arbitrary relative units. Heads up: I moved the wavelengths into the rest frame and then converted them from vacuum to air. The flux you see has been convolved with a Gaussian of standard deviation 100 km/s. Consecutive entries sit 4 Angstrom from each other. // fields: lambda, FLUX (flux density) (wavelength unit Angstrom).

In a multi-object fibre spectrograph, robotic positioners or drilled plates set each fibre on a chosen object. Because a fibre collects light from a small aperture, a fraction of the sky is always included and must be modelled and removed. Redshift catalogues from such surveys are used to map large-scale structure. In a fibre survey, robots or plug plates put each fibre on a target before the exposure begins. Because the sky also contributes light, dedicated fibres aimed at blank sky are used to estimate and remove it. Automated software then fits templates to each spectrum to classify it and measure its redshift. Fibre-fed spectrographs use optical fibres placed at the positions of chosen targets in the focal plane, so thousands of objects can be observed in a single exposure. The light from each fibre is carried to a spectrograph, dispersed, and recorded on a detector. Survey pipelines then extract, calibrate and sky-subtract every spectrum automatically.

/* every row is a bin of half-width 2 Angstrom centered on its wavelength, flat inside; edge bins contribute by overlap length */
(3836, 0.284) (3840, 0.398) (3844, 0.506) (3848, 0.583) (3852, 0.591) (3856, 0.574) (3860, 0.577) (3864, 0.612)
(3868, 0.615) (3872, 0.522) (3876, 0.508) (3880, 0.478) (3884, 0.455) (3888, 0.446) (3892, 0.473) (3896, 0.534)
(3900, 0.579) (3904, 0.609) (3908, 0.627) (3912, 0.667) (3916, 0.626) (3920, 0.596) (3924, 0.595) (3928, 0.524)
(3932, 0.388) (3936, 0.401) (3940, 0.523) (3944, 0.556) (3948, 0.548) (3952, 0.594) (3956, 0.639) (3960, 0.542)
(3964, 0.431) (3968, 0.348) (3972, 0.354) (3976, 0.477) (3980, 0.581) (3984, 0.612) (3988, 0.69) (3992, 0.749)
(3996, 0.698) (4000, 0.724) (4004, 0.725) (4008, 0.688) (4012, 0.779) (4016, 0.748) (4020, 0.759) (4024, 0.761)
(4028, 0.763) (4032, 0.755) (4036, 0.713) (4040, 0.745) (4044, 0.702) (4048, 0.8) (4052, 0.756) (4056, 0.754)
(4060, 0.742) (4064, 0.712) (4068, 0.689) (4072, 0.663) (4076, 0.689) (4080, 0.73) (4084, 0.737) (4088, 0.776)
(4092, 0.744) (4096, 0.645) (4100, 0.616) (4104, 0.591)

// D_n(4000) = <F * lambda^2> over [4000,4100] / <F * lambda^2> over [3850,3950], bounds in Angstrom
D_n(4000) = 1.44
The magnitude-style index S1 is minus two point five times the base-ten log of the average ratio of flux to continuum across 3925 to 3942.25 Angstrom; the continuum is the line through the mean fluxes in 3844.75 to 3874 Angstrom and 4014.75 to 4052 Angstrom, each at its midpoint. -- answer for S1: 0.36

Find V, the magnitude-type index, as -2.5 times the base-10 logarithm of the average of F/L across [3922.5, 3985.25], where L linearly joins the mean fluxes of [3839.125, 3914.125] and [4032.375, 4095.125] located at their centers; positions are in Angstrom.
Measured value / 0.23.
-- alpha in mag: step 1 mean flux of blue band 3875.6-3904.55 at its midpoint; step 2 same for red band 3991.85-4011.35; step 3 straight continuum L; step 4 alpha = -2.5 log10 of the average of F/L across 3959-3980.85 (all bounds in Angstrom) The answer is 0.42 mag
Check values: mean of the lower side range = 0.505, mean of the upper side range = 0.718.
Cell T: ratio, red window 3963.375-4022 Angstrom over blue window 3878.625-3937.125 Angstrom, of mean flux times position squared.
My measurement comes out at 1.2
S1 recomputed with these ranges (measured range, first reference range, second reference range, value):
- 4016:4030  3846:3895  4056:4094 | -0.128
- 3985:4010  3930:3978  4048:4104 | -0.247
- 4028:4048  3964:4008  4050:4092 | -0.101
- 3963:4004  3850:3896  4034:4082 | 0.128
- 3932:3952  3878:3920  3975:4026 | 0.214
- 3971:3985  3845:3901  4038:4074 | 0.262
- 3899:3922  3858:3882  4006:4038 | -0.028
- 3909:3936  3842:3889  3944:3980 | -0.078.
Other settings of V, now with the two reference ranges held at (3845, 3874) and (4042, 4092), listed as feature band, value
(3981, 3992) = 0.015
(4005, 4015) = -0.070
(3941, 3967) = 0.192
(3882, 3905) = 0.181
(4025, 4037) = -0.066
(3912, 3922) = -0.002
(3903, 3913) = -0.033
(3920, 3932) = 0.169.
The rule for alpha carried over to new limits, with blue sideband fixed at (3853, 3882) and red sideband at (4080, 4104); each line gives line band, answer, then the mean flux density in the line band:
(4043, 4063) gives -0.121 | 0.751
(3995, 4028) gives -0.144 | 0.738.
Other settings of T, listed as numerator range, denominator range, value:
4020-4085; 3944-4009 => 1.30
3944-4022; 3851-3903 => 1.21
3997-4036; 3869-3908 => 1.52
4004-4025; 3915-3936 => 1.47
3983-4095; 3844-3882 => 1.43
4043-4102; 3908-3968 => 1.42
